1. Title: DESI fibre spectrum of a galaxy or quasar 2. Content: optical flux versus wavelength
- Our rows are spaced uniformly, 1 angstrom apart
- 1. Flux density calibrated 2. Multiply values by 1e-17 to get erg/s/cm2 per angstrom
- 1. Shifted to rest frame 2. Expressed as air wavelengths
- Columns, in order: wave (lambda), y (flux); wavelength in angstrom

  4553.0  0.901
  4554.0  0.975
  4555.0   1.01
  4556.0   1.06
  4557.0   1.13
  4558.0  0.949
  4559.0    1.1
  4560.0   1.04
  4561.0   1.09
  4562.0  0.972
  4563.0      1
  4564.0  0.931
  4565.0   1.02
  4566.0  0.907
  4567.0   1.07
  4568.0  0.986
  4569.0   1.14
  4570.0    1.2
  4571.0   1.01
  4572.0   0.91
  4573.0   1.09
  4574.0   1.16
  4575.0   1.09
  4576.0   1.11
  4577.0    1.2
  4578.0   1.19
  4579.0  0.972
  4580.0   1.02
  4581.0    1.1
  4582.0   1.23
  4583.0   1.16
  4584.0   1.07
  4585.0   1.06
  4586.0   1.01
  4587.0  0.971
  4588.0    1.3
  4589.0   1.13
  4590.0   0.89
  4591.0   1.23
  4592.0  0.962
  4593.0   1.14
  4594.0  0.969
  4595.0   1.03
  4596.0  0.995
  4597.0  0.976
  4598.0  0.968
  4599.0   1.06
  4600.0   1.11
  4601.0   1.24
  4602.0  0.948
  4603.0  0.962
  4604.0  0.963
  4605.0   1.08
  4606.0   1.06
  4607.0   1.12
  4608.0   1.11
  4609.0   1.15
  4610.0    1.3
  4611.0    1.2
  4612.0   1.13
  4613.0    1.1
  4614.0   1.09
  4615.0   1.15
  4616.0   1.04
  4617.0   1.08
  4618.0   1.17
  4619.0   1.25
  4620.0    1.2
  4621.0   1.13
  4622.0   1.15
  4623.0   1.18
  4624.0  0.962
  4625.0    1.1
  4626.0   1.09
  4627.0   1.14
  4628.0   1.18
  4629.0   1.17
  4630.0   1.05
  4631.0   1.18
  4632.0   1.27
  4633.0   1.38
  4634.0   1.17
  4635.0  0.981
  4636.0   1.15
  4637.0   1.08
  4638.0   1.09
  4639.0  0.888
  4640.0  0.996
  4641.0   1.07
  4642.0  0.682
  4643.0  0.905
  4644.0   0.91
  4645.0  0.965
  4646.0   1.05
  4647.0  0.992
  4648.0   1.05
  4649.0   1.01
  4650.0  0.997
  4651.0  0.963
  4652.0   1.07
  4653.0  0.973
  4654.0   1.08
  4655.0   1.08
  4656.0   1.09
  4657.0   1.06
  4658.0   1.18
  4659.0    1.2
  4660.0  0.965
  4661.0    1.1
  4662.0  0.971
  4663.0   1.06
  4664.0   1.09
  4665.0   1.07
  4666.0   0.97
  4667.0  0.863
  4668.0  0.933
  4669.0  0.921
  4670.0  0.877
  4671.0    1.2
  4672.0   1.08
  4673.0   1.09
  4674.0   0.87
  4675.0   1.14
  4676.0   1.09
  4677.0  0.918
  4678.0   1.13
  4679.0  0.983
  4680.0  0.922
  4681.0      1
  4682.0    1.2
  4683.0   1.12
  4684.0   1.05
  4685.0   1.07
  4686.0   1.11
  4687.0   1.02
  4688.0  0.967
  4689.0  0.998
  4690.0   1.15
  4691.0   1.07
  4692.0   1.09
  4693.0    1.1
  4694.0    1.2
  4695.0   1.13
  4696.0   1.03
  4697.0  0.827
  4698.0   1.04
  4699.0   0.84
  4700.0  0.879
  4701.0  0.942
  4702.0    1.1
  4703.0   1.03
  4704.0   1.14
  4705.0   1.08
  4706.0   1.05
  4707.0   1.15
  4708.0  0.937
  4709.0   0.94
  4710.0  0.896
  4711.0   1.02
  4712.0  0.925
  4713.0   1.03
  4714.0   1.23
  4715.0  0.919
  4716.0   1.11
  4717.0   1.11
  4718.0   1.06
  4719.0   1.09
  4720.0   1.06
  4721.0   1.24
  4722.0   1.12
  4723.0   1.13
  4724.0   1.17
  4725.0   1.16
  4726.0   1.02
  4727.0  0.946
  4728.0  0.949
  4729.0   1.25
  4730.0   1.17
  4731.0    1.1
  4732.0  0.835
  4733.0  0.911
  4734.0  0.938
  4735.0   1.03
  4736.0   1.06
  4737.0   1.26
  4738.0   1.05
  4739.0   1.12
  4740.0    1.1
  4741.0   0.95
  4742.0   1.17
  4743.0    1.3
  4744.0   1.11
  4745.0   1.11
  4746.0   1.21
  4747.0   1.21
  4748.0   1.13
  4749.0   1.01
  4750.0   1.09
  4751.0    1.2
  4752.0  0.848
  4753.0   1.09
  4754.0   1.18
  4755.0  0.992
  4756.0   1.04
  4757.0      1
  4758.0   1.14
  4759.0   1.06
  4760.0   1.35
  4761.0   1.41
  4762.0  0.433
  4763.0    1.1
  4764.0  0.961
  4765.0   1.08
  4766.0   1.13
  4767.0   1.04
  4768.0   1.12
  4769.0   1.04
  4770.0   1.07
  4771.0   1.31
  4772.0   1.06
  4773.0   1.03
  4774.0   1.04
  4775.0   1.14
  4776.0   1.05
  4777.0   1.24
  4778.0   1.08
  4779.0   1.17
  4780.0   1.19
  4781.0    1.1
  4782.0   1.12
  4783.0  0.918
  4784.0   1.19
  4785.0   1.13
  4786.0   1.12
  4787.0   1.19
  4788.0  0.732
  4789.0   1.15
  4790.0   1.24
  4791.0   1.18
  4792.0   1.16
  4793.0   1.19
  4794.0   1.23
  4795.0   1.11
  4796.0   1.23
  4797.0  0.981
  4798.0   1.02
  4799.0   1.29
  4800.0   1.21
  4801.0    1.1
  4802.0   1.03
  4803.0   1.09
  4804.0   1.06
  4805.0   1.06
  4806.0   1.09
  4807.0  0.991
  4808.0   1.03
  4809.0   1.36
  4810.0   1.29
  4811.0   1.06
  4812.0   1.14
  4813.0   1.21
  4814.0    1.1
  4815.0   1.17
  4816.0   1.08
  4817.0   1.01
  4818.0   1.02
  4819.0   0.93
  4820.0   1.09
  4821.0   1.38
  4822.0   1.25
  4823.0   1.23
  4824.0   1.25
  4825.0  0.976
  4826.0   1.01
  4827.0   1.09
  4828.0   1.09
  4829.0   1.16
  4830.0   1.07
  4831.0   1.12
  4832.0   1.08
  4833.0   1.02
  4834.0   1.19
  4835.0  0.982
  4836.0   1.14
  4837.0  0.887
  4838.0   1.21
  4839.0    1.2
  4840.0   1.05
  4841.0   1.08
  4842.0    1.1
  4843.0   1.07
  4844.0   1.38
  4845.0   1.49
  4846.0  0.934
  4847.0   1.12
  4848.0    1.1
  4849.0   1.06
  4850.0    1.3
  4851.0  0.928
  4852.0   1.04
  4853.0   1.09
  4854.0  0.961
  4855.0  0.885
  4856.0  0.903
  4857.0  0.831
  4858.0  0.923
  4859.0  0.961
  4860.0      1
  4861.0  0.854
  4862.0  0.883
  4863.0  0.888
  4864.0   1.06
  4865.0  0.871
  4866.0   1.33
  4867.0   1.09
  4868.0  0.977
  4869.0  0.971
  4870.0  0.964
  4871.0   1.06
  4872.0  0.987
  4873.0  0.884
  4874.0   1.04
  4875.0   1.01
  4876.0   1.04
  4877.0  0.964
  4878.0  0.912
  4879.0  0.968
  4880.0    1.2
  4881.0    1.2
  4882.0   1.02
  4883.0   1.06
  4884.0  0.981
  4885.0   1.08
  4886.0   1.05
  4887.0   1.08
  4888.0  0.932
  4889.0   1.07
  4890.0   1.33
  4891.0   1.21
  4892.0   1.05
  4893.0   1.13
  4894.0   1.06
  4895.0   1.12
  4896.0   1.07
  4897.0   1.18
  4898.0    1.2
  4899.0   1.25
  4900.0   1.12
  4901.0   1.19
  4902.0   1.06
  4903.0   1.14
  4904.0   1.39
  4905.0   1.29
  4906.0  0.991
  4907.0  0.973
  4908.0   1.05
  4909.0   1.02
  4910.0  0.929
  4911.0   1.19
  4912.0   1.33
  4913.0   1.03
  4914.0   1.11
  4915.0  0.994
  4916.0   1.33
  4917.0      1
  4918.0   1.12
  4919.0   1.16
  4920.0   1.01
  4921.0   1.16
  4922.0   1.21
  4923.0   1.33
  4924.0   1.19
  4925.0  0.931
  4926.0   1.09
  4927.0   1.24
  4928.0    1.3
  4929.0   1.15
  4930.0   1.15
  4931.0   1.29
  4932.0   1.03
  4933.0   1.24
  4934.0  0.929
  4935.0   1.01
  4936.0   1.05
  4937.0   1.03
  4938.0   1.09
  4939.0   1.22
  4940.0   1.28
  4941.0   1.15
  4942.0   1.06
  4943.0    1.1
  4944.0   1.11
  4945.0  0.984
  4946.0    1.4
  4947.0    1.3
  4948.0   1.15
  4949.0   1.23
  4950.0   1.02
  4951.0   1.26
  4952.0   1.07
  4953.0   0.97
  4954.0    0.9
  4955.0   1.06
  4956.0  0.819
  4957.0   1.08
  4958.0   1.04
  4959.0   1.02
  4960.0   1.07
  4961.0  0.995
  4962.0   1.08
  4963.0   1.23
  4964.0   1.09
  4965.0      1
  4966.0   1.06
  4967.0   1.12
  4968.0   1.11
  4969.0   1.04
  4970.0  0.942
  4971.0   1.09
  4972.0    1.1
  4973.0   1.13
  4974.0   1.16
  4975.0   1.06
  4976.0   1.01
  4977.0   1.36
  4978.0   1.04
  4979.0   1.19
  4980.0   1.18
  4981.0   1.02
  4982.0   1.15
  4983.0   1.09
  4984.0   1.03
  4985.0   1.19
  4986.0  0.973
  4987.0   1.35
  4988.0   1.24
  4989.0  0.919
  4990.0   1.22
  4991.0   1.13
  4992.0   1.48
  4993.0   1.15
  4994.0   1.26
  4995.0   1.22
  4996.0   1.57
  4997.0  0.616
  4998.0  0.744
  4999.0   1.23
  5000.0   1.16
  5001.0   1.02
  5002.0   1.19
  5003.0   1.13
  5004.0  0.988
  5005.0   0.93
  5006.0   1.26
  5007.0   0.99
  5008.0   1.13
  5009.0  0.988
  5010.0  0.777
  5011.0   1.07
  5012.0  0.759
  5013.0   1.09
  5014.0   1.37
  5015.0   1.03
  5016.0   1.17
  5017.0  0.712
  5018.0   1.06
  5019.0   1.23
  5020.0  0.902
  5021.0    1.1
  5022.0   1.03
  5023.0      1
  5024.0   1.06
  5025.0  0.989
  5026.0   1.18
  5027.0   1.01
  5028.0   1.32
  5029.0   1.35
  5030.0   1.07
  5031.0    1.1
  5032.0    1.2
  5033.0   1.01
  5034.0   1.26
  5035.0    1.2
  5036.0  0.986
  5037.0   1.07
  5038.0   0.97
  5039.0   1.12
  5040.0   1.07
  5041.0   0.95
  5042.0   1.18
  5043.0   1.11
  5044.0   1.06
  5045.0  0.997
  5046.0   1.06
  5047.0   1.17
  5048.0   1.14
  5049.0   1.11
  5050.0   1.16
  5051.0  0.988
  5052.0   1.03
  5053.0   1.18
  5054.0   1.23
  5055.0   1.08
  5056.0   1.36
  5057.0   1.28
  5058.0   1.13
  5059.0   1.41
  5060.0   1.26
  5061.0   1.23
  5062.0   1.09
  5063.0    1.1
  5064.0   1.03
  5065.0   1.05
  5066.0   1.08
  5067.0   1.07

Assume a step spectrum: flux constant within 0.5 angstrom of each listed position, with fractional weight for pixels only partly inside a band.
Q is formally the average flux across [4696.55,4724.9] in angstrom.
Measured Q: 1.04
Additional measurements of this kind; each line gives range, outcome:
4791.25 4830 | 1.13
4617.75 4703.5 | 1.05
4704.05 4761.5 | 1.08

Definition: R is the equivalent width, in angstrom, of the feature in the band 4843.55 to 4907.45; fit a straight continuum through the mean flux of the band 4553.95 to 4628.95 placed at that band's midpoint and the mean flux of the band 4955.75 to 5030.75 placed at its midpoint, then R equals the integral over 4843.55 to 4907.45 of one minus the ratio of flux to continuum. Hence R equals 1.4 angstrom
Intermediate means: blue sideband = 1.08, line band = 1.06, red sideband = 1.09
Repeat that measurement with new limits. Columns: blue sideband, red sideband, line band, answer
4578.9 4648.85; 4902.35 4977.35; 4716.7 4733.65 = 0.2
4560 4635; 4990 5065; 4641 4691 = 3.2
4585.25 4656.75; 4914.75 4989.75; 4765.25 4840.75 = -1.3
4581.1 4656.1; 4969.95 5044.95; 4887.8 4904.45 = -0.9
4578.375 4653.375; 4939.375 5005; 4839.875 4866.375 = 1.4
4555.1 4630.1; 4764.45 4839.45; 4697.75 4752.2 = 1.9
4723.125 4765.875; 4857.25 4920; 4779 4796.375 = -0.9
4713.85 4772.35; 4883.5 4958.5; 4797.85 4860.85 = 0.4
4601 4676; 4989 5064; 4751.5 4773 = 0.2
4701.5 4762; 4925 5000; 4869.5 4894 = 1.1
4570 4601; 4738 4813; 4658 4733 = 3.4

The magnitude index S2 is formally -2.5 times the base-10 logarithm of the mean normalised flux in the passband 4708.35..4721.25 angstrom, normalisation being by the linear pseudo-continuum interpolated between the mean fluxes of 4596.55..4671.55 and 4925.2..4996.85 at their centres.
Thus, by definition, 0.04 mag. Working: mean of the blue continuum 1.07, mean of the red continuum 1.12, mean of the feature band 1.04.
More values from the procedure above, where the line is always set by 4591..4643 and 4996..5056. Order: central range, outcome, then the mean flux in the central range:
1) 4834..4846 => -0.05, 1.14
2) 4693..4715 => 0.07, 1.02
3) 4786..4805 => -0.04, 1.12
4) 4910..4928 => -0.06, 1.14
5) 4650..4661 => 0.02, 1.06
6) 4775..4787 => -0.04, 1.12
